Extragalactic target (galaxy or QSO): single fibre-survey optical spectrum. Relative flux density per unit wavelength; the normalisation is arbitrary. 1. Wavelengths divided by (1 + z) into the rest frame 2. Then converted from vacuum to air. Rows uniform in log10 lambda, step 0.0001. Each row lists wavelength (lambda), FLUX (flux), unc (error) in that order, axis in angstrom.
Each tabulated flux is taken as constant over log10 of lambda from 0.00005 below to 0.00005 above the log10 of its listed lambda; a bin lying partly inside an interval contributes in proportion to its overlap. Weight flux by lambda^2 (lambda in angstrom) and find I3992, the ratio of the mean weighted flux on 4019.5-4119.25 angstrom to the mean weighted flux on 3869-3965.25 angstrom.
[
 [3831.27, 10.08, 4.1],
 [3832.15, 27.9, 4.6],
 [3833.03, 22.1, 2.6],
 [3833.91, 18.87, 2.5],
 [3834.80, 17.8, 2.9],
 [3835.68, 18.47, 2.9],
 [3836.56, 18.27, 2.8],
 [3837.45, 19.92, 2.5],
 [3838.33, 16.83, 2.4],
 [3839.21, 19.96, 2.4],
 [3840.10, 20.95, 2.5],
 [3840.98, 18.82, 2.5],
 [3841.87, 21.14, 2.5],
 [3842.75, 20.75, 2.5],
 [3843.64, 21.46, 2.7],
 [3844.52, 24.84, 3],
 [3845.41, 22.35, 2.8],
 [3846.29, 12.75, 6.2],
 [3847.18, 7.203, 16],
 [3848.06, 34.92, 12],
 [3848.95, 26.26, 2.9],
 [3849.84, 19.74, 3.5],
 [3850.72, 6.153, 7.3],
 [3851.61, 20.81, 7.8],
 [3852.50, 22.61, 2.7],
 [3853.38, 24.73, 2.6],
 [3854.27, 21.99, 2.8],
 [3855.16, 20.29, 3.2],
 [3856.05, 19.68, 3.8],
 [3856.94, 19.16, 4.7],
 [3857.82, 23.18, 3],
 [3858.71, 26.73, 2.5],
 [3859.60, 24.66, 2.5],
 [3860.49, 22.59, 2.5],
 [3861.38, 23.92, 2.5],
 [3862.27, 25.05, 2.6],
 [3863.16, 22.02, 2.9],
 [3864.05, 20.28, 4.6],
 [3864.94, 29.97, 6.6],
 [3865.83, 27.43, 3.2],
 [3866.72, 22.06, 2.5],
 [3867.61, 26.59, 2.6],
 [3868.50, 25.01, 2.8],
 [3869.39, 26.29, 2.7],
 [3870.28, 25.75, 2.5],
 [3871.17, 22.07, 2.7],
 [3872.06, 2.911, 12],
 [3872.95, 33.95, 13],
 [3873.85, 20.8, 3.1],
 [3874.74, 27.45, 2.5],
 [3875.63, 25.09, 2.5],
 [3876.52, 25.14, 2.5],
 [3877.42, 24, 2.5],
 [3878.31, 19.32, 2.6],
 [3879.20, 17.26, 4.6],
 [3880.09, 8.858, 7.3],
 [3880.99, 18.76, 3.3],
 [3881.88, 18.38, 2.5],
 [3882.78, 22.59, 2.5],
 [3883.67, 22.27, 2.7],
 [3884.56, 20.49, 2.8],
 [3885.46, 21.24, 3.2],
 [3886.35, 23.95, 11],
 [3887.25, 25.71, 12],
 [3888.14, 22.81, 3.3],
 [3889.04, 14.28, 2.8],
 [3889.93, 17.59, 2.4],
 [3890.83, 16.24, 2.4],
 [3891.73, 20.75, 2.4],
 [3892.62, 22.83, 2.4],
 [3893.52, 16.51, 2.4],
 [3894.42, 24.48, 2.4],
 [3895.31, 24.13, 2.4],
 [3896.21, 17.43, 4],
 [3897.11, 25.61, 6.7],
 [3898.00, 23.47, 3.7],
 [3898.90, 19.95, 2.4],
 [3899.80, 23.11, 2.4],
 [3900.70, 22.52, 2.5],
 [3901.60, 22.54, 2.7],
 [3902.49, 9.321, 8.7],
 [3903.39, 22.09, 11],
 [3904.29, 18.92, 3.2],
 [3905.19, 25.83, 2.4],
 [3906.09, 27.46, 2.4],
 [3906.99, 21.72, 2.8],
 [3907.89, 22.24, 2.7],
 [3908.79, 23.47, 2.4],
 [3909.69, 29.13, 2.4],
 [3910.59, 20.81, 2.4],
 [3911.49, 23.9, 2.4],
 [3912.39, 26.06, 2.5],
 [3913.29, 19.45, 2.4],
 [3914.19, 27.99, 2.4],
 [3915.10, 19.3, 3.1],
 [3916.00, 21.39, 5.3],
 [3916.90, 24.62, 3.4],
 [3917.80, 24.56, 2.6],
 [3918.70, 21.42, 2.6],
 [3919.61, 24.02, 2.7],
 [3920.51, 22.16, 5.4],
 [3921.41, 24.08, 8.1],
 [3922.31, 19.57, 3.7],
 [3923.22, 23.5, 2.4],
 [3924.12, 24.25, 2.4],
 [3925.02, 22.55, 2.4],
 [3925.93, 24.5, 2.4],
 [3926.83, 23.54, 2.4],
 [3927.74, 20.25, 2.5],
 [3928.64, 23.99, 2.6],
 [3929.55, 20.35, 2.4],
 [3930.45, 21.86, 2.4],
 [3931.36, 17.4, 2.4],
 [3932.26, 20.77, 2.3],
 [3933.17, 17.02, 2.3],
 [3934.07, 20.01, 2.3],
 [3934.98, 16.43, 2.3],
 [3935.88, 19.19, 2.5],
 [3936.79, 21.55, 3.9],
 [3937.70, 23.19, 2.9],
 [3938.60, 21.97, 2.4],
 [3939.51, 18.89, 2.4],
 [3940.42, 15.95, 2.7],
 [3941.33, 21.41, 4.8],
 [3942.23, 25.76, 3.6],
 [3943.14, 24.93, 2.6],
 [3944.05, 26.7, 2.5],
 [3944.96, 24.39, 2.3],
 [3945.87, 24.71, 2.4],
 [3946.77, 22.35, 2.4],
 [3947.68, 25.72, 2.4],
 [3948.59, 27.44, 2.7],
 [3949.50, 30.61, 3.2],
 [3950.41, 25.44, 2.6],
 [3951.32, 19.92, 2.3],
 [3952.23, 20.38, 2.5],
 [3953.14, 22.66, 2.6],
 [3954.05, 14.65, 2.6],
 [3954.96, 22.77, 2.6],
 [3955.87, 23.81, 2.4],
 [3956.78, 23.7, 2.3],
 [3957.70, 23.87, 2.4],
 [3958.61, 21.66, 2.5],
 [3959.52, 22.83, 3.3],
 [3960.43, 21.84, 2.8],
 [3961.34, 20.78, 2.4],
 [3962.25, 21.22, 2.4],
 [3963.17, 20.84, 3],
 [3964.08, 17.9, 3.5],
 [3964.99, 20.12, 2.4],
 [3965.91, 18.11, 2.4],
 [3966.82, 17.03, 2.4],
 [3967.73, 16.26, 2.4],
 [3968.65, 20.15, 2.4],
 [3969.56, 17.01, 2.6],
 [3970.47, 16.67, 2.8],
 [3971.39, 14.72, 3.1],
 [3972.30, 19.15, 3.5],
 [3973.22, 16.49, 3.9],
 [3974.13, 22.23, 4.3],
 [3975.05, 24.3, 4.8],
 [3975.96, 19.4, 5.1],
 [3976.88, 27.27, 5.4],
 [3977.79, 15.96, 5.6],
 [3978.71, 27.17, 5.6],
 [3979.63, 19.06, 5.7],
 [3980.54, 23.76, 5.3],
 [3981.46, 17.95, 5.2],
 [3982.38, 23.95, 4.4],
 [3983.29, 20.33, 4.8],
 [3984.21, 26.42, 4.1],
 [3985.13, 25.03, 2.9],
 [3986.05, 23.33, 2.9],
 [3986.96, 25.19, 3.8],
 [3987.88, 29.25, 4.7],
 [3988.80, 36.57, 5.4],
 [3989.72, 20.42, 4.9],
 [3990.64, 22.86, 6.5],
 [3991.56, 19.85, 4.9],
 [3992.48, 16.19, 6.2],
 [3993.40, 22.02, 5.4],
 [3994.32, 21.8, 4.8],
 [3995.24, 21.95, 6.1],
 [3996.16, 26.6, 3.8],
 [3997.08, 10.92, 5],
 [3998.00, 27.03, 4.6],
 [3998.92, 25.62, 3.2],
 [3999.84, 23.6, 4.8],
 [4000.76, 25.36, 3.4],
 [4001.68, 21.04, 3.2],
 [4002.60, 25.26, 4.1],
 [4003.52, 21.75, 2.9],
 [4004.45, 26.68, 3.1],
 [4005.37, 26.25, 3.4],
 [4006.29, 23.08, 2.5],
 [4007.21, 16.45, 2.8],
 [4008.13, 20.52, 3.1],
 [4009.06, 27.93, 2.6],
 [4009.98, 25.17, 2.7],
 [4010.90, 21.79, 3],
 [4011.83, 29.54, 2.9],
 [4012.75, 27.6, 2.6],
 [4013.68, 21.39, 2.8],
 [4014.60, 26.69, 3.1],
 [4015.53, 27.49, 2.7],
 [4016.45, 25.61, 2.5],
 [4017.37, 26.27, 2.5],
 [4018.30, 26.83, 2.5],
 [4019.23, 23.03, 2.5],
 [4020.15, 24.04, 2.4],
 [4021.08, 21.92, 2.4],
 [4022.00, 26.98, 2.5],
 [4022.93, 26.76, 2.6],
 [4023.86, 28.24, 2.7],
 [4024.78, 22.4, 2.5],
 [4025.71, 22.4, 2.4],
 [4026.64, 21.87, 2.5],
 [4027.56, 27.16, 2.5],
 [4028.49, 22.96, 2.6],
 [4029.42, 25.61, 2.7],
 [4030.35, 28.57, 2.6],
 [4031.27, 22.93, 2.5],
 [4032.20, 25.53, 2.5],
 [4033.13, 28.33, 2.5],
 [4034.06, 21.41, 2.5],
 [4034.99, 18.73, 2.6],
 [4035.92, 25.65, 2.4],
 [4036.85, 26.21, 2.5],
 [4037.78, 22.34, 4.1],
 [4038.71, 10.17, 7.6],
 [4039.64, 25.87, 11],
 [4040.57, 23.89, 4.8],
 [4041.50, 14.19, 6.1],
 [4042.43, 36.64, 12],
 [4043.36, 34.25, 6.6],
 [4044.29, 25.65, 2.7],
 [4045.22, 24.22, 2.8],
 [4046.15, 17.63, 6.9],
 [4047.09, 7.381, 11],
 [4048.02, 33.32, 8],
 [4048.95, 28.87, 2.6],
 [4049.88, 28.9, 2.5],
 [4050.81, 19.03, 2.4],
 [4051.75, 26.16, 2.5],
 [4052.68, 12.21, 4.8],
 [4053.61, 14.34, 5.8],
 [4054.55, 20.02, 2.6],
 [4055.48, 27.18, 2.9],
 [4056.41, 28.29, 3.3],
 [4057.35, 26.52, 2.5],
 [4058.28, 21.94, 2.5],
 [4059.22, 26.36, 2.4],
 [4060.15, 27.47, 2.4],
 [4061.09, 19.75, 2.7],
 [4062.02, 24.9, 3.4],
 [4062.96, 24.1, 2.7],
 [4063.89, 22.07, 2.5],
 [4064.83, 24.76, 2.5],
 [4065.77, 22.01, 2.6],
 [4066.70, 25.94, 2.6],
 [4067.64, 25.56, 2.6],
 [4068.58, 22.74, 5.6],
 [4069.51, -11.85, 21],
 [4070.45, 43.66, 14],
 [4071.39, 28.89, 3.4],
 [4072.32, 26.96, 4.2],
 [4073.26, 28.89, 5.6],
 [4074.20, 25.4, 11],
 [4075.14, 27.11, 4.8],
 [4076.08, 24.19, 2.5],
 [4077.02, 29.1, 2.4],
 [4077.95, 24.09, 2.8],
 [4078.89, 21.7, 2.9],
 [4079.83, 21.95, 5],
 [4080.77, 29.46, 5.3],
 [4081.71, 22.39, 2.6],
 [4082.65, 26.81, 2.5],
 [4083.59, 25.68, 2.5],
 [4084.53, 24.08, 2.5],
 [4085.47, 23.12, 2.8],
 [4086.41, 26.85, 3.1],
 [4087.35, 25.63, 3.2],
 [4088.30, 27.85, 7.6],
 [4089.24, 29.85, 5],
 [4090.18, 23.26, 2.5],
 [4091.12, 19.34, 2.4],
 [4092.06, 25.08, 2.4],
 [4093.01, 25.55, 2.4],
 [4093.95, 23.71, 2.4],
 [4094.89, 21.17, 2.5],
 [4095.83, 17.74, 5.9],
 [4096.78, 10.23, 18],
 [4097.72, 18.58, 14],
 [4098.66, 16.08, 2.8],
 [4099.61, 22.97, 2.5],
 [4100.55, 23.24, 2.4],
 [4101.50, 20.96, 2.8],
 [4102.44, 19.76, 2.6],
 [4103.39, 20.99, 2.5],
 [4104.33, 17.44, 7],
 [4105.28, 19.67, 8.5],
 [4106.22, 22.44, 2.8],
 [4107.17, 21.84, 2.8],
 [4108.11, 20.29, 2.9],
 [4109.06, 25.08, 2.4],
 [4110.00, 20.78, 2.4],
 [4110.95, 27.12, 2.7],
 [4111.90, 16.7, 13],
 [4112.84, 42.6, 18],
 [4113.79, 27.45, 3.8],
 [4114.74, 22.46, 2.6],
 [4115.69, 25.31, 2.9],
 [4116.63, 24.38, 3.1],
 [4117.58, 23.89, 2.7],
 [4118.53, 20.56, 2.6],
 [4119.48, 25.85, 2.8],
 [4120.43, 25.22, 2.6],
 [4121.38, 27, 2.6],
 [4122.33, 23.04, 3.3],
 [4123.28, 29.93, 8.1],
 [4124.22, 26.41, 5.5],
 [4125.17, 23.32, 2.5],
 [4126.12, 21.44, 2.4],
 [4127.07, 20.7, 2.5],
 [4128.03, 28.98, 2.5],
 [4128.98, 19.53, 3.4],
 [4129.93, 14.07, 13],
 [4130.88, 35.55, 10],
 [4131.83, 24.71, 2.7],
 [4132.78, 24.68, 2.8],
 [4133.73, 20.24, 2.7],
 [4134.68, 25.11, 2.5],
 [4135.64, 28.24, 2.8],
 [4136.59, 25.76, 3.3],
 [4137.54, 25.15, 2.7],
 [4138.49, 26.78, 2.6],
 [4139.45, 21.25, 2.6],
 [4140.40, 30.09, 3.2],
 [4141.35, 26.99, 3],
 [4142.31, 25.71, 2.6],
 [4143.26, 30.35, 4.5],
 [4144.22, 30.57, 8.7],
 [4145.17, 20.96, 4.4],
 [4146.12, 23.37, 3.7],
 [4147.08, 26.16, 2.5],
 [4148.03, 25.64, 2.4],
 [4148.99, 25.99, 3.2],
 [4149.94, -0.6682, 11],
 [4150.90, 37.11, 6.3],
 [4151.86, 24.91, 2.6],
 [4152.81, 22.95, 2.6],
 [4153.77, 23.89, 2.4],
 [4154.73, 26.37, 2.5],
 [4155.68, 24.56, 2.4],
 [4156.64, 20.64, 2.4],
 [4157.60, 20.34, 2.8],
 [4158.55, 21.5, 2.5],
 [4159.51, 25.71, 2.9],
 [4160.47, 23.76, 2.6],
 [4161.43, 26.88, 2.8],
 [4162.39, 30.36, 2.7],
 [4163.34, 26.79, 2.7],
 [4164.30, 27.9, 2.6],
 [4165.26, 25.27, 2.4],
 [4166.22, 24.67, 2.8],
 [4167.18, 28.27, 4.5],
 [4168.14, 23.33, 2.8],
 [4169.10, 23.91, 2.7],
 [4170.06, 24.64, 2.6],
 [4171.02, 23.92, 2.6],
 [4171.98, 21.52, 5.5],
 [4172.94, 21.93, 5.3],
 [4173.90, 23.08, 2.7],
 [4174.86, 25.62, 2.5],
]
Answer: 1.16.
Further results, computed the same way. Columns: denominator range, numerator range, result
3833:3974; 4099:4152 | 1.26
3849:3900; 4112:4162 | 1.30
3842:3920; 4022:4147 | 1.21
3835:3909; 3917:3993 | 1.07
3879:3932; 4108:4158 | 1.28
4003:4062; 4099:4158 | 1.05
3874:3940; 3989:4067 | 1.17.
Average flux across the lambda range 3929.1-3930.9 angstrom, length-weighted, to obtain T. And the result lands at 21.2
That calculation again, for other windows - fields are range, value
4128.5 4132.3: 23.5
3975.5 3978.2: 21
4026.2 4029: 24.1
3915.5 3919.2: 23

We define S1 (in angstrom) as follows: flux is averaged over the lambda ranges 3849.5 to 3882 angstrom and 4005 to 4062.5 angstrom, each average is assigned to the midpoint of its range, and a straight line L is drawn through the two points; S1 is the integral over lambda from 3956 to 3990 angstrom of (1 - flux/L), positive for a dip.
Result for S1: 2.5 angstrom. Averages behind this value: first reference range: 22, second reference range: 24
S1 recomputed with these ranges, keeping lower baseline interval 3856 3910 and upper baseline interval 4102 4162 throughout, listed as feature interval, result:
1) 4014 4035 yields -1.5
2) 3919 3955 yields 0.6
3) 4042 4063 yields -0.5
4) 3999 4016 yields -0.9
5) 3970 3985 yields 1.2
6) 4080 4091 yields -0.8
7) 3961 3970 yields 1.5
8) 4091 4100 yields 1.5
